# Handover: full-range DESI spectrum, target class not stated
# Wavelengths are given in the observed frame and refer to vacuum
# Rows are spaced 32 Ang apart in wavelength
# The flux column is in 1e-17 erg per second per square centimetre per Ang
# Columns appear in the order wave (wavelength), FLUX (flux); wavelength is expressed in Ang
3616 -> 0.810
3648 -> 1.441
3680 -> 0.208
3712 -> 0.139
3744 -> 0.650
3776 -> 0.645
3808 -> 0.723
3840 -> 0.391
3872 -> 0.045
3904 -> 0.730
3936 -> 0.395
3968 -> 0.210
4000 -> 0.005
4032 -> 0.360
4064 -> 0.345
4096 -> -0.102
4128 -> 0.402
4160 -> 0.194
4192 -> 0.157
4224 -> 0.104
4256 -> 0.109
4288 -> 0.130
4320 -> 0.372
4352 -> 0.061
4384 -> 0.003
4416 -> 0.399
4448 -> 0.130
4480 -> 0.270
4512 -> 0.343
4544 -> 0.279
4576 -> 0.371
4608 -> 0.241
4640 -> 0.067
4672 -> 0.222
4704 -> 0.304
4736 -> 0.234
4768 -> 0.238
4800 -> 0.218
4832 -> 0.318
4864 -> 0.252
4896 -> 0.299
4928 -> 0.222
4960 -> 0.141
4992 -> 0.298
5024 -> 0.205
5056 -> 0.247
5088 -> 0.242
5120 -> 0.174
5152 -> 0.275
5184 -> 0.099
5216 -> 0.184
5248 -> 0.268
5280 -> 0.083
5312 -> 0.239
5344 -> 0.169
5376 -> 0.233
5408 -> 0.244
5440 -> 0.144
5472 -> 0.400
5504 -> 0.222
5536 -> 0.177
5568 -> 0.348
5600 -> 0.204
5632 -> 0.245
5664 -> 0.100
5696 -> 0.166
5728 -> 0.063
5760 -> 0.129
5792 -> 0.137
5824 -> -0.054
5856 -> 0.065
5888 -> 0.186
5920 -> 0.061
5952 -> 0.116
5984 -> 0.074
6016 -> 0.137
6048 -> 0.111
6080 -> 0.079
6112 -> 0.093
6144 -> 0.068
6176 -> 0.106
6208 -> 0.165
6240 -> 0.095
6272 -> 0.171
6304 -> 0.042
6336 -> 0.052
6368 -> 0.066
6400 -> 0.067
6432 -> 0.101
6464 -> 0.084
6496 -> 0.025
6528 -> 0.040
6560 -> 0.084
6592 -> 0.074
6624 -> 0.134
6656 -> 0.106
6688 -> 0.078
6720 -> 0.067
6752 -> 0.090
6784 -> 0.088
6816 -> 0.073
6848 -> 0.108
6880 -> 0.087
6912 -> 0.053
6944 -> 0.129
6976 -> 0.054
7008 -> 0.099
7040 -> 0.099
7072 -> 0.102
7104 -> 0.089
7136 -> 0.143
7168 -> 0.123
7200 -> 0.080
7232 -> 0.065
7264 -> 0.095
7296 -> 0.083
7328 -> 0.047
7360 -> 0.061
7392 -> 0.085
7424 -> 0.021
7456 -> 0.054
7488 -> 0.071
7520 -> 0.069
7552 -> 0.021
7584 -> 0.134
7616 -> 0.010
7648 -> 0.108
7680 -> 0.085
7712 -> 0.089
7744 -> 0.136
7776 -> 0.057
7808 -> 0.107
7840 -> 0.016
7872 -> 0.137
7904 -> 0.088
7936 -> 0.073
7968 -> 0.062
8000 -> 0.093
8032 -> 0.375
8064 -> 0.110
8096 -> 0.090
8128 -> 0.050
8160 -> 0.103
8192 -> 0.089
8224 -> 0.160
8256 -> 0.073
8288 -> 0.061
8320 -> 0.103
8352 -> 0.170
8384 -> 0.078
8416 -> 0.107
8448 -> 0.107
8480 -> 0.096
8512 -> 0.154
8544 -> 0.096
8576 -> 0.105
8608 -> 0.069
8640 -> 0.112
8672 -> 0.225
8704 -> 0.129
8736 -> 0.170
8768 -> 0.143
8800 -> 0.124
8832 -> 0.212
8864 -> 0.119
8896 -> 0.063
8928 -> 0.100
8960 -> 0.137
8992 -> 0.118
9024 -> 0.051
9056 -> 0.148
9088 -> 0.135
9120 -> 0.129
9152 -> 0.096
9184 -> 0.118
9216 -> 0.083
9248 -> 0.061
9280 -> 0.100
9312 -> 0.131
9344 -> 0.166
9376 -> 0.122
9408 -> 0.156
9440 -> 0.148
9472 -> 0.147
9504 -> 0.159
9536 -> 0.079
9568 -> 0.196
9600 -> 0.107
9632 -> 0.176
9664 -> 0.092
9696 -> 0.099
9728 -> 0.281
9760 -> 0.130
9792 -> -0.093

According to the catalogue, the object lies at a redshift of 1.155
